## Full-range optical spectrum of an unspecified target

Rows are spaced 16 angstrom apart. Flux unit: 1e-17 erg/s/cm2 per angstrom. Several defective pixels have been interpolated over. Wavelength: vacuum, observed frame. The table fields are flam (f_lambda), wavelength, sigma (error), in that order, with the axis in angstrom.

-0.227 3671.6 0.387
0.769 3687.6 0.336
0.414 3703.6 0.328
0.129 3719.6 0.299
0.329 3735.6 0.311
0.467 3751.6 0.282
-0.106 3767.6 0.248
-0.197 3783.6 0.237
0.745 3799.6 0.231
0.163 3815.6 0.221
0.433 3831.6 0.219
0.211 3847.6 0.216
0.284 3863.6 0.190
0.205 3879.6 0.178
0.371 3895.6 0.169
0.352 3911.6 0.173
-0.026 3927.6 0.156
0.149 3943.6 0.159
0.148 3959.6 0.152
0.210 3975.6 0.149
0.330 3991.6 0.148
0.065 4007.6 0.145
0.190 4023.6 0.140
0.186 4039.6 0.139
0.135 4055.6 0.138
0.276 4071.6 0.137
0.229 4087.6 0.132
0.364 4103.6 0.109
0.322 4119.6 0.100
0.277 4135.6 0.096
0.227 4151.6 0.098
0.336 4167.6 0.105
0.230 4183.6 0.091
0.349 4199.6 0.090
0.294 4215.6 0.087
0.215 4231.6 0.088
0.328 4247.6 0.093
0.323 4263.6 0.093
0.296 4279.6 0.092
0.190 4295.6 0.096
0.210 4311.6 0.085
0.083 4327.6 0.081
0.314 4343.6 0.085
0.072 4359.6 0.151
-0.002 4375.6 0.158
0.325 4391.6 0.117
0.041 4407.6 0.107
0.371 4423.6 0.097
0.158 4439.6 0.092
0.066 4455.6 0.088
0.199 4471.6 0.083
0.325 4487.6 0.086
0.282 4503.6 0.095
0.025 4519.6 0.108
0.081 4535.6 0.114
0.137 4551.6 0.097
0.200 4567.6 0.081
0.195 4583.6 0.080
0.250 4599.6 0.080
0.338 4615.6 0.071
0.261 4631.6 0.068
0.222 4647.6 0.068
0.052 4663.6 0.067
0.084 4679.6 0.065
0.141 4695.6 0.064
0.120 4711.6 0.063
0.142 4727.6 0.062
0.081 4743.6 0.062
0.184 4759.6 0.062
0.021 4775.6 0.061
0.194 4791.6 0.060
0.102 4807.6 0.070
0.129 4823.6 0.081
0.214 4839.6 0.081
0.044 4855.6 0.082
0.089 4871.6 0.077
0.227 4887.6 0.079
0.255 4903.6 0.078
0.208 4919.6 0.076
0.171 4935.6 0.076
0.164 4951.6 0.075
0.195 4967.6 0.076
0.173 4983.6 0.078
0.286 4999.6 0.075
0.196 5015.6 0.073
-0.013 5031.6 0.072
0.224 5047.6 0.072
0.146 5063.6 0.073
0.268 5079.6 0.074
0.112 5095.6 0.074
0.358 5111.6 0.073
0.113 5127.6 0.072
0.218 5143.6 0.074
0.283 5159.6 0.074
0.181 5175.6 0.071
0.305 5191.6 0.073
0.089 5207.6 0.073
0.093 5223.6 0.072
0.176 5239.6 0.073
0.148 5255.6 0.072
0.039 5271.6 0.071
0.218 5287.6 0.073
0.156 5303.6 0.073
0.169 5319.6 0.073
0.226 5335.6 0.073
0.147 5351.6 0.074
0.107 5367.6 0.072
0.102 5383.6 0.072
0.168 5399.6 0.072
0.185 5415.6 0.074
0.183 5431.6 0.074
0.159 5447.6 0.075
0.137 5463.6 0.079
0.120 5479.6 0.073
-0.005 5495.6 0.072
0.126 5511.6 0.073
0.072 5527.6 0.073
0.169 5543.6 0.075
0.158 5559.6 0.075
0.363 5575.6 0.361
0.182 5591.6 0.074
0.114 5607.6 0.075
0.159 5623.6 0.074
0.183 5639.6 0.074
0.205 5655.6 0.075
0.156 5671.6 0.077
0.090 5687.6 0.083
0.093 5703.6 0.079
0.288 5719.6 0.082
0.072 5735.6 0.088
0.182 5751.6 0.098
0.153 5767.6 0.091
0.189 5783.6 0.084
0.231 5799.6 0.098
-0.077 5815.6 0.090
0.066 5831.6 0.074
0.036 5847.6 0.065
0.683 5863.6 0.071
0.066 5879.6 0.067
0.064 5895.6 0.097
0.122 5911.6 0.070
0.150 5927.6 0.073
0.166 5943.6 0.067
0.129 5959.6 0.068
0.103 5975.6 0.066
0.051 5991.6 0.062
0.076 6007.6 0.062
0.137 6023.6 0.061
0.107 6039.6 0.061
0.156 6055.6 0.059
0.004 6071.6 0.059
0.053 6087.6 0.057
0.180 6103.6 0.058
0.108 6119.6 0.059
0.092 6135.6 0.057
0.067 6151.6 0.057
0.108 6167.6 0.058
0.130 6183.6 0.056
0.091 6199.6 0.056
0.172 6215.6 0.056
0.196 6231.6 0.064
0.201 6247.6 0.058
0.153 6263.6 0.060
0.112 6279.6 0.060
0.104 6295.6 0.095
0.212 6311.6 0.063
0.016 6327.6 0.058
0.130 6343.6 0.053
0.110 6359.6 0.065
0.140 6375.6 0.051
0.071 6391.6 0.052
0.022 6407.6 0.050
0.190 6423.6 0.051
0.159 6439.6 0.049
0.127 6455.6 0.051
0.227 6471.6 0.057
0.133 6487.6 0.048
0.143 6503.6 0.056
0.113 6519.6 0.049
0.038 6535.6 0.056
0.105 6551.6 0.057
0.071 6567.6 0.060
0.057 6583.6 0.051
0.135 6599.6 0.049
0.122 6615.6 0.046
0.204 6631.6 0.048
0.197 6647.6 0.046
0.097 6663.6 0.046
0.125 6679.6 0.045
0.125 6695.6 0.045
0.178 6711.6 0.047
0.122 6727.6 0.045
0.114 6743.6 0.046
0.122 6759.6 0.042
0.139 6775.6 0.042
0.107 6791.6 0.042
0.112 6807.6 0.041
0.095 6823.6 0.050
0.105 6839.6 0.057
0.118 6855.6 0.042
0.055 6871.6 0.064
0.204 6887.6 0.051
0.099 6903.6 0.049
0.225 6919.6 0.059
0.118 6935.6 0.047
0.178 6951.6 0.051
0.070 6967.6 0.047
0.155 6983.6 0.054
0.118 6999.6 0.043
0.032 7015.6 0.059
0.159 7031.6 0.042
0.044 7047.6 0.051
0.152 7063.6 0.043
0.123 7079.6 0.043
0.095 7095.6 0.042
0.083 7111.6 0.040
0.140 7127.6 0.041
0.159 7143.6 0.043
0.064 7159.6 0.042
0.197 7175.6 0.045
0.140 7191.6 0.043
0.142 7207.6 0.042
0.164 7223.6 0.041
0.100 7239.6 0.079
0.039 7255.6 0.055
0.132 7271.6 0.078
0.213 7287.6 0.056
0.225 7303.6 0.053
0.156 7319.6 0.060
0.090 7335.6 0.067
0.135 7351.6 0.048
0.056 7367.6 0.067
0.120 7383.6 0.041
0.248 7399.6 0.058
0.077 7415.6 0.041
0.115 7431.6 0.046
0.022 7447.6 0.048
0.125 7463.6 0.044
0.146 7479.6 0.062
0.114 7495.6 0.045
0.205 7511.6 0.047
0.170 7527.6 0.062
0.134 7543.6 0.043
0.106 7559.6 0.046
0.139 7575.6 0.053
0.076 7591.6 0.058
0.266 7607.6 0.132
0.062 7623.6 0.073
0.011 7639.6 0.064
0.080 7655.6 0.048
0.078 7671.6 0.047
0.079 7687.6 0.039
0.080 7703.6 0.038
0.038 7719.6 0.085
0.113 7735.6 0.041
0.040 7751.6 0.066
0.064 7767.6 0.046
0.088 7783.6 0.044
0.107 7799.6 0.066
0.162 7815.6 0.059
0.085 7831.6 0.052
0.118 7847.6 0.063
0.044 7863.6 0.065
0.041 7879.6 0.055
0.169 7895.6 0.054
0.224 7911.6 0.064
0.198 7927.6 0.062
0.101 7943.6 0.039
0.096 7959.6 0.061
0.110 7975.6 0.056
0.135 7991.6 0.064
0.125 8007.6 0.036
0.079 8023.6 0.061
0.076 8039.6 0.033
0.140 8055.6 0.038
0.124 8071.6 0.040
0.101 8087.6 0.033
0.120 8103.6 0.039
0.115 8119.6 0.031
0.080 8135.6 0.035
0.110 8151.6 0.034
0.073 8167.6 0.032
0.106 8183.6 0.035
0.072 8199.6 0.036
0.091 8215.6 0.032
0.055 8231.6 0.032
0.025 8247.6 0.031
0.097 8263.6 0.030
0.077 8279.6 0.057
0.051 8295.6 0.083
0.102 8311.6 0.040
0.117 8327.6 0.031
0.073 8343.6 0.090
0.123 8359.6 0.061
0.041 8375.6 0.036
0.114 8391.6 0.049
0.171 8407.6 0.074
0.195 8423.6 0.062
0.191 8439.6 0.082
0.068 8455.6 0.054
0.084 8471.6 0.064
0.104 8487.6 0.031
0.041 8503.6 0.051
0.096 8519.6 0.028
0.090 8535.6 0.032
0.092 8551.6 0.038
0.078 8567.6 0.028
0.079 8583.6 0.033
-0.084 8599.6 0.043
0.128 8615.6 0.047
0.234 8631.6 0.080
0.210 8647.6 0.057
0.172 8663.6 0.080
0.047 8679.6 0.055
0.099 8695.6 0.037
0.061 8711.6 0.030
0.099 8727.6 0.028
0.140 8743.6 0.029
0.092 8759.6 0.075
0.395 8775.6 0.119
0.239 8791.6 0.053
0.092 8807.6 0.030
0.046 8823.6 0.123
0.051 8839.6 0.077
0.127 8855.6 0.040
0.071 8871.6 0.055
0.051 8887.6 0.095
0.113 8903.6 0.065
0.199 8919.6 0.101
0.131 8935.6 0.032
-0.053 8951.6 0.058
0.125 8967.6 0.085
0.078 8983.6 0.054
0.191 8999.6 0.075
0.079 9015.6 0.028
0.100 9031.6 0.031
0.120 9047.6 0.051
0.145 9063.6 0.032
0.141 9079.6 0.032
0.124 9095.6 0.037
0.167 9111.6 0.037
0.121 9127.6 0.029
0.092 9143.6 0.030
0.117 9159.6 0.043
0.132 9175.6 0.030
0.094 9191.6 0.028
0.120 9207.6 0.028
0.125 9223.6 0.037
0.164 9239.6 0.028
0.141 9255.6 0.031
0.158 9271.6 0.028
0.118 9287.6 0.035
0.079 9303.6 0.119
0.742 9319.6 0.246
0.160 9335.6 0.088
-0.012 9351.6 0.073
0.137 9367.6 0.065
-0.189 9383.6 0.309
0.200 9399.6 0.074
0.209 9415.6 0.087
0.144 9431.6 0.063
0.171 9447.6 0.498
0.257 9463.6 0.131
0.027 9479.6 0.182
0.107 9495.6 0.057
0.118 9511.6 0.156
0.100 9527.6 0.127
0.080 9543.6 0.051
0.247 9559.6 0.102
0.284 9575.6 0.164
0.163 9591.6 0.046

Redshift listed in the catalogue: 1.355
